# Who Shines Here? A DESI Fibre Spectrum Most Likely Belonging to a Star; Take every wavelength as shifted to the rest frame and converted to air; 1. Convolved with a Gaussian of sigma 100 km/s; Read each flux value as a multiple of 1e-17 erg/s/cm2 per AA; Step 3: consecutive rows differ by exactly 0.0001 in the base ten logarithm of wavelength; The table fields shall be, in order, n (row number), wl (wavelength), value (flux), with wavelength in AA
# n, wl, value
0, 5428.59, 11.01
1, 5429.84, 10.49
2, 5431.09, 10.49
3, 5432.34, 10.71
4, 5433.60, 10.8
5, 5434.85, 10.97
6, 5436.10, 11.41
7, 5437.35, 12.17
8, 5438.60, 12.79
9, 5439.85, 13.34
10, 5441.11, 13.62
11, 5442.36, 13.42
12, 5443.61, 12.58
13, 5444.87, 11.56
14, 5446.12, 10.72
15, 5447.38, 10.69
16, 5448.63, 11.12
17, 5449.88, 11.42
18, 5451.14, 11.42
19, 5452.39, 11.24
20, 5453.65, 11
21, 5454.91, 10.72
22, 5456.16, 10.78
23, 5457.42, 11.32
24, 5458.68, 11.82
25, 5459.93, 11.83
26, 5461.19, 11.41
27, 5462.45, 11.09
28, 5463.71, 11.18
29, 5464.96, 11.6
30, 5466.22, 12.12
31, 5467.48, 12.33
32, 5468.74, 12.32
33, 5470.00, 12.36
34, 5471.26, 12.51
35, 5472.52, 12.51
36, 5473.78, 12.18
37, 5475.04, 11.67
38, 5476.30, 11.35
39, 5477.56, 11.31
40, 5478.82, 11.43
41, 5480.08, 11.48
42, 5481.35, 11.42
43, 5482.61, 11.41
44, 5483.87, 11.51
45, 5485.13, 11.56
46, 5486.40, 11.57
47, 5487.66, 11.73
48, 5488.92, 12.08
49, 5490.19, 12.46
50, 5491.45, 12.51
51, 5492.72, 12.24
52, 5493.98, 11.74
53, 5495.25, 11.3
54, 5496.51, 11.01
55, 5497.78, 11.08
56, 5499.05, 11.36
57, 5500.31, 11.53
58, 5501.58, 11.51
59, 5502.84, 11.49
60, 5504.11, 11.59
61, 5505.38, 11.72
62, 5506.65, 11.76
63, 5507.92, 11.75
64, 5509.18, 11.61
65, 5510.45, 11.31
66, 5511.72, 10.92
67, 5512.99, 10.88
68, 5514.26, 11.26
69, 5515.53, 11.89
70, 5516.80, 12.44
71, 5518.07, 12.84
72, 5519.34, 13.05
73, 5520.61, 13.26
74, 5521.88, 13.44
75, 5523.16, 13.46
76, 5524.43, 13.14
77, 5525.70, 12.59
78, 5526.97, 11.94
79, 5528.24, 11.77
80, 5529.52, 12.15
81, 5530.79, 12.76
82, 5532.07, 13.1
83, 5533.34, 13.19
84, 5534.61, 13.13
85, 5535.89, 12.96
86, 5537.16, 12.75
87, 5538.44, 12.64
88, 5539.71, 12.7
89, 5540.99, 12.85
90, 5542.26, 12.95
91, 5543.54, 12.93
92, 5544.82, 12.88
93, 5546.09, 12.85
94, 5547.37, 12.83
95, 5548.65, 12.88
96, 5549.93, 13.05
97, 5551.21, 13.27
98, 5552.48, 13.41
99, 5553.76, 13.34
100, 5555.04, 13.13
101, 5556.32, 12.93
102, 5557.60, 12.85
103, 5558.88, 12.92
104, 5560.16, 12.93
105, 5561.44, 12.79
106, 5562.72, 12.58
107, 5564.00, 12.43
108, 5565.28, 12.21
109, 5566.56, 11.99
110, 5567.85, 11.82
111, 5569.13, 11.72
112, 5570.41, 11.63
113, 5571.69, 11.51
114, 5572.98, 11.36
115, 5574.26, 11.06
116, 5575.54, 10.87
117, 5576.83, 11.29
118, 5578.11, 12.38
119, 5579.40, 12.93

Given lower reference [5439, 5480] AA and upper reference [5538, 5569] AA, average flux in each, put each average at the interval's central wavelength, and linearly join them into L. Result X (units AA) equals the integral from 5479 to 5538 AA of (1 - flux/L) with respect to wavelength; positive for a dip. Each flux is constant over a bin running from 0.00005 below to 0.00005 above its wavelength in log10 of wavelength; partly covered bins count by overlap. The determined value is 1.2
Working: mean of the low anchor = 11.8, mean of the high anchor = 12.8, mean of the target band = 12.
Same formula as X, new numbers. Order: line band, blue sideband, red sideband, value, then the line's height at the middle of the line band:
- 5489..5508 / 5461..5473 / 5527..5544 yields 1.0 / 12.3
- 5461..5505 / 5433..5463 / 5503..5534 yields 0.8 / 11.9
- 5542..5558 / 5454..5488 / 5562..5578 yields -1.8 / 11.7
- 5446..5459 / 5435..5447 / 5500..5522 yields 1.2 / 12.2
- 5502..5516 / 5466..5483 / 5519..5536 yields 1.2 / 12.5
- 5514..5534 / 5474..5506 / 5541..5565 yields -0.6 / 12.3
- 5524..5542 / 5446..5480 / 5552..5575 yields -0.9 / 12.1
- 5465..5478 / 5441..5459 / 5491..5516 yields -0.6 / 11.5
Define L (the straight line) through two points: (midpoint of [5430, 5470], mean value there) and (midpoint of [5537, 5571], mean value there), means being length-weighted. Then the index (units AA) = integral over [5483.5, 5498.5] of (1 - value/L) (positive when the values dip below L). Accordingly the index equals 0.4 AA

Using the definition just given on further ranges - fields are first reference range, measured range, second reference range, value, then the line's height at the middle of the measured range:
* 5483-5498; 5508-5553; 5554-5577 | -2.4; 12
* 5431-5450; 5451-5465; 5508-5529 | 0.7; 11.9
